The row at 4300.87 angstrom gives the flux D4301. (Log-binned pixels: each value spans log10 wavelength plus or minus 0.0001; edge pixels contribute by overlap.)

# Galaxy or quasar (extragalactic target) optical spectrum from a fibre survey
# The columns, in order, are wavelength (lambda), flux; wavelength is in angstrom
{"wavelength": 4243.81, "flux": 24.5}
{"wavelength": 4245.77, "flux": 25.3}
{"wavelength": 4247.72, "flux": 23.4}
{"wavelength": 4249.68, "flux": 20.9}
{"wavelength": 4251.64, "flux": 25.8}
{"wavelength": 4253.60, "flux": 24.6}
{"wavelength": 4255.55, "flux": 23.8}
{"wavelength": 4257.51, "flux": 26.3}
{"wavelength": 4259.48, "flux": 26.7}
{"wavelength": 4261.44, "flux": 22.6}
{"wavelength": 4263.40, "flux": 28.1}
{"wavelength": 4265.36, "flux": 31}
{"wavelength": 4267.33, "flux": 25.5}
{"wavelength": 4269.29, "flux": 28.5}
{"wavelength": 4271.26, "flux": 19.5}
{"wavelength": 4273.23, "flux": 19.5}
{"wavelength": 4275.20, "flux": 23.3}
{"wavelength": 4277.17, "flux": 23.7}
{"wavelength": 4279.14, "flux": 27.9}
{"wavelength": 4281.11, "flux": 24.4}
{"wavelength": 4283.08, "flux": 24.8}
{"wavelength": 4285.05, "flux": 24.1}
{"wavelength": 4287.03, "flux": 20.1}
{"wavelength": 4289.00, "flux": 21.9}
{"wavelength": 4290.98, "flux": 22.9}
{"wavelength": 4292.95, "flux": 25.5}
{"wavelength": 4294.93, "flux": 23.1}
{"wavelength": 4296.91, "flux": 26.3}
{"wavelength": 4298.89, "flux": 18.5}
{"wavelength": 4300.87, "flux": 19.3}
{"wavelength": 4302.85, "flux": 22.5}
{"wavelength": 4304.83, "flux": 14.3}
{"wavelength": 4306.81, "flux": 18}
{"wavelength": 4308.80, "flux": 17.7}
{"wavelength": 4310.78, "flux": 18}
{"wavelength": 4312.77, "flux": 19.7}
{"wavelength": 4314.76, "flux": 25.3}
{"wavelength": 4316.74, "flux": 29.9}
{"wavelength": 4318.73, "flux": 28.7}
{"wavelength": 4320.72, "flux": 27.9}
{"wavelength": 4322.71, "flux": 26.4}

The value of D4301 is 19.3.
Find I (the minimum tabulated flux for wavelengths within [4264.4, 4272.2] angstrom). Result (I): 19.5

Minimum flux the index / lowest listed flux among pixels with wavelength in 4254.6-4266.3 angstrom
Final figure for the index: 22.6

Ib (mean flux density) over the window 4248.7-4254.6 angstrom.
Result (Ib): 23.8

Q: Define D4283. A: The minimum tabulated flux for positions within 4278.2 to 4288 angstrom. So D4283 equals 20.1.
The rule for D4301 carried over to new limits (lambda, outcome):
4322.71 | 26.4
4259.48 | 26.7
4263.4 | 28.1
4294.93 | 23.1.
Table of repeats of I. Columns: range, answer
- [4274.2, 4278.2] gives 23.3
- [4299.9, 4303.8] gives 19.3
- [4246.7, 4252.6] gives 20.9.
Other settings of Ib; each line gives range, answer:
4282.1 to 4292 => 22.8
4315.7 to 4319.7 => 29.3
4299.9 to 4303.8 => 20.9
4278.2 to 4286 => 25.3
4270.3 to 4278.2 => 21.5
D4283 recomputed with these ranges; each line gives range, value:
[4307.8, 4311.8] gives 17.7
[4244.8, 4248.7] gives 23.4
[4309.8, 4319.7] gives 18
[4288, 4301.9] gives 18.5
